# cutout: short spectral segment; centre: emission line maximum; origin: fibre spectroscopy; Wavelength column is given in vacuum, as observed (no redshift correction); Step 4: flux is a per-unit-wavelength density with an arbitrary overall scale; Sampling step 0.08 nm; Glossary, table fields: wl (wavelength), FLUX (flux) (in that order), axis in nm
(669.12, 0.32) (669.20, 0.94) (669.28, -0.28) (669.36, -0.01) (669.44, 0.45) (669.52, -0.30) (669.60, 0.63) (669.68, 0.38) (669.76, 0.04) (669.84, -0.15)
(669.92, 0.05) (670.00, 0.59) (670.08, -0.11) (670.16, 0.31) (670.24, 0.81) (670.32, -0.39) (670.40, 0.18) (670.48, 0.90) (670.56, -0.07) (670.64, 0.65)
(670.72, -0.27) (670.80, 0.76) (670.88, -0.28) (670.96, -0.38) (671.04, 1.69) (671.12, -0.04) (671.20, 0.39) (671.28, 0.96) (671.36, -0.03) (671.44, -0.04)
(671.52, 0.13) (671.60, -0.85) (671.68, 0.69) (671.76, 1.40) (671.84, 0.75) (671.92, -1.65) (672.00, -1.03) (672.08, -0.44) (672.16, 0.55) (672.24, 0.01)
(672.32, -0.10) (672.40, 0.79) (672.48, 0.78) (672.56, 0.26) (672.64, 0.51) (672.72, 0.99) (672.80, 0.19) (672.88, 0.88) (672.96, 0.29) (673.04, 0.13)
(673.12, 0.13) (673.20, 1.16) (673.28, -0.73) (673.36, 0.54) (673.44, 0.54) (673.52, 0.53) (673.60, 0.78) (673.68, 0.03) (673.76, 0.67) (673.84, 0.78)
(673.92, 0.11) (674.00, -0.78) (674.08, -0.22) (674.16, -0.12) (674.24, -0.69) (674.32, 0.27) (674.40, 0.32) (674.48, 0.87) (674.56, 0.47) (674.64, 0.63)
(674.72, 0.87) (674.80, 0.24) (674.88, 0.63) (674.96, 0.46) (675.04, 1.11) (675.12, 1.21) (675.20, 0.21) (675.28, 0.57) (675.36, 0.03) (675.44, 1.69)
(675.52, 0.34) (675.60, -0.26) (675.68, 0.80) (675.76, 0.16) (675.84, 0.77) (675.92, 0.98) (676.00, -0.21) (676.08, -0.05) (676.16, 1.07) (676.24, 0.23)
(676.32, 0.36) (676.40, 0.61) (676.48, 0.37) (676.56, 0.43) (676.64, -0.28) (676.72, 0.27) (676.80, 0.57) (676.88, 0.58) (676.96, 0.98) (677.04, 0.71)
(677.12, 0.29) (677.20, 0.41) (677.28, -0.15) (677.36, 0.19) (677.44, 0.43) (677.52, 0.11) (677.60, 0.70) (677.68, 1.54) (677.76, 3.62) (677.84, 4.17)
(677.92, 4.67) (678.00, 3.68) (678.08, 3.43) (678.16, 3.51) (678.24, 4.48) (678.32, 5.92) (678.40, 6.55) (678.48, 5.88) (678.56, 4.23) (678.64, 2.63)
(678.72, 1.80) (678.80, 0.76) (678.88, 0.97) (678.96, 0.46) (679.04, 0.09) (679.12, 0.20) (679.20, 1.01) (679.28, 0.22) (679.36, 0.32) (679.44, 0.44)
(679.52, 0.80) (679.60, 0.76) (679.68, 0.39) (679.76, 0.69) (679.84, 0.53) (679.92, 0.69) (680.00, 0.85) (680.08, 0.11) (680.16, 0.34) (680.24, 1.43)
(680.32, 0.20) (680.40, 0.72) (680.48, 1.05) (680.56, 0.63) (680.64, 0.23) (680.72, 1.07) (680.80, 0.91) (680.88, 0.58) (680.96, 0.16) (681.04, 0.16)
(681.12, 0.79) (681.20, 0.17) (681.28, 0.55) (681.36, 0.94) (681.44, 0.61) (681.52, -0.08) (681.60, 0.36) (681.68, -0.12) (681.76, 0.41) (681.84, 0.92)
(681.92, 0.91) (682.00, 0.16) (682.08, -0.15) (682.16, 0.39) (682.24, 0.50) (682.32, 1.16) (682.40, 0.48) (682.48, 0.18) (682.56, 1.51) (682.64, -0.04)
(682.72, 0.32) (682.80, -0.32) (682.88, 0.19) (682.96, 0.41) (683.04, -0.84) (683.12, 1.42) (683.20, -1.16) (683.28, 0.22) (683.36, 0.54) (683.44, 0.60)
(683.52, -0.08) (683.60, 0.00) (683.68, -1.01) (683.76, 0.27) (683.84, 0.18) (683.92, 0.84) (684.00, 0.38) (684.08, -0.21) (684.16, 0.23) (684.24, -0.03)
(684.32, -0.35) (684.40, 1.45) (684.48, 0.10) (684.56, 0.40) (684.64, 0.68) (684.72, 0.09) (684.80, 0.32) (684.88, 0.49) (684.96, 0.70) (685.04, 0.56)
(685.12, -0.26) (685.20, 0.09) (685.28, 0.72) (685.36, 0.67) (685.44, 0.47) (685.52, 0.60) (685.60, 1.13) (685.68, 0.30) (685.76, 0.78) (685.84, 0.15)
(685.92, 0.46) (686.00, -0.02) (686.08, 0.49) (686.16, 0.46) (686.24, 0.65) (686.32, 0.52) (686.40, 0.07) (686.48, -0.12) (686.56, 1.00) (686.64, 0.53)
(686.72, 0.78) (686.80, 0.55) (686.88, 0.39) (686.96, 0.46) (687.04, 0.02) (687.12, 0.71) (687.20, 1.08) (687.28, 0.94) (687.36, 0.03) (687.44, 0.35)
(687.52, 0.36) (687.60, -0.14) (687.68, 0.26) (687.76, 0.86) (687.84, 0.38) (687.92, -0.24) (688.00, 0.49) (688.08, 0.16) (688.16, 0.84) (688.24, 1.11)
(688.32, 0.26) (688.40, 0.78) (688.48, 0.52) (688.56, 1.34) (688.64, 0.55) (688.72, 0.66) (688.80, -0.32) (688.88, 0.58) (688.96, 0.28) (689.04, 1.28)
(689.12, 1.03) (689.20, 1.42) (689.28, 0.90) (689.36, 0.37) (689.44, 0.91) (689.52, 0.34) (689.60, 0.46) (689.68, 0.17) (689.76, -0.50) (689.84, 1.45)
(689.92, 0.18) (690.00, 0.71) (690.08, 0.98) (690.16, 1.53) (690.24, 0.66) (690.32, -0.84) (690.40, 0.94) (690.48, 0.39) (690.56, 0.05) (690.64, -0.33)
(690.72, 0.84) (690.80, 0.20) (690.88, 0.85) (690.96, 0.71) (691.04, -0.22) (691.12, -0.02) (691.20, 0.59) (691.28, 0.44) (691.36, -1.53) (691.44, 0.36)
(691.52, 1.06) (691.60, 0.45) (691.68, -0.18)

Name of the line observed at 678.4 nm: [O II] 3727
